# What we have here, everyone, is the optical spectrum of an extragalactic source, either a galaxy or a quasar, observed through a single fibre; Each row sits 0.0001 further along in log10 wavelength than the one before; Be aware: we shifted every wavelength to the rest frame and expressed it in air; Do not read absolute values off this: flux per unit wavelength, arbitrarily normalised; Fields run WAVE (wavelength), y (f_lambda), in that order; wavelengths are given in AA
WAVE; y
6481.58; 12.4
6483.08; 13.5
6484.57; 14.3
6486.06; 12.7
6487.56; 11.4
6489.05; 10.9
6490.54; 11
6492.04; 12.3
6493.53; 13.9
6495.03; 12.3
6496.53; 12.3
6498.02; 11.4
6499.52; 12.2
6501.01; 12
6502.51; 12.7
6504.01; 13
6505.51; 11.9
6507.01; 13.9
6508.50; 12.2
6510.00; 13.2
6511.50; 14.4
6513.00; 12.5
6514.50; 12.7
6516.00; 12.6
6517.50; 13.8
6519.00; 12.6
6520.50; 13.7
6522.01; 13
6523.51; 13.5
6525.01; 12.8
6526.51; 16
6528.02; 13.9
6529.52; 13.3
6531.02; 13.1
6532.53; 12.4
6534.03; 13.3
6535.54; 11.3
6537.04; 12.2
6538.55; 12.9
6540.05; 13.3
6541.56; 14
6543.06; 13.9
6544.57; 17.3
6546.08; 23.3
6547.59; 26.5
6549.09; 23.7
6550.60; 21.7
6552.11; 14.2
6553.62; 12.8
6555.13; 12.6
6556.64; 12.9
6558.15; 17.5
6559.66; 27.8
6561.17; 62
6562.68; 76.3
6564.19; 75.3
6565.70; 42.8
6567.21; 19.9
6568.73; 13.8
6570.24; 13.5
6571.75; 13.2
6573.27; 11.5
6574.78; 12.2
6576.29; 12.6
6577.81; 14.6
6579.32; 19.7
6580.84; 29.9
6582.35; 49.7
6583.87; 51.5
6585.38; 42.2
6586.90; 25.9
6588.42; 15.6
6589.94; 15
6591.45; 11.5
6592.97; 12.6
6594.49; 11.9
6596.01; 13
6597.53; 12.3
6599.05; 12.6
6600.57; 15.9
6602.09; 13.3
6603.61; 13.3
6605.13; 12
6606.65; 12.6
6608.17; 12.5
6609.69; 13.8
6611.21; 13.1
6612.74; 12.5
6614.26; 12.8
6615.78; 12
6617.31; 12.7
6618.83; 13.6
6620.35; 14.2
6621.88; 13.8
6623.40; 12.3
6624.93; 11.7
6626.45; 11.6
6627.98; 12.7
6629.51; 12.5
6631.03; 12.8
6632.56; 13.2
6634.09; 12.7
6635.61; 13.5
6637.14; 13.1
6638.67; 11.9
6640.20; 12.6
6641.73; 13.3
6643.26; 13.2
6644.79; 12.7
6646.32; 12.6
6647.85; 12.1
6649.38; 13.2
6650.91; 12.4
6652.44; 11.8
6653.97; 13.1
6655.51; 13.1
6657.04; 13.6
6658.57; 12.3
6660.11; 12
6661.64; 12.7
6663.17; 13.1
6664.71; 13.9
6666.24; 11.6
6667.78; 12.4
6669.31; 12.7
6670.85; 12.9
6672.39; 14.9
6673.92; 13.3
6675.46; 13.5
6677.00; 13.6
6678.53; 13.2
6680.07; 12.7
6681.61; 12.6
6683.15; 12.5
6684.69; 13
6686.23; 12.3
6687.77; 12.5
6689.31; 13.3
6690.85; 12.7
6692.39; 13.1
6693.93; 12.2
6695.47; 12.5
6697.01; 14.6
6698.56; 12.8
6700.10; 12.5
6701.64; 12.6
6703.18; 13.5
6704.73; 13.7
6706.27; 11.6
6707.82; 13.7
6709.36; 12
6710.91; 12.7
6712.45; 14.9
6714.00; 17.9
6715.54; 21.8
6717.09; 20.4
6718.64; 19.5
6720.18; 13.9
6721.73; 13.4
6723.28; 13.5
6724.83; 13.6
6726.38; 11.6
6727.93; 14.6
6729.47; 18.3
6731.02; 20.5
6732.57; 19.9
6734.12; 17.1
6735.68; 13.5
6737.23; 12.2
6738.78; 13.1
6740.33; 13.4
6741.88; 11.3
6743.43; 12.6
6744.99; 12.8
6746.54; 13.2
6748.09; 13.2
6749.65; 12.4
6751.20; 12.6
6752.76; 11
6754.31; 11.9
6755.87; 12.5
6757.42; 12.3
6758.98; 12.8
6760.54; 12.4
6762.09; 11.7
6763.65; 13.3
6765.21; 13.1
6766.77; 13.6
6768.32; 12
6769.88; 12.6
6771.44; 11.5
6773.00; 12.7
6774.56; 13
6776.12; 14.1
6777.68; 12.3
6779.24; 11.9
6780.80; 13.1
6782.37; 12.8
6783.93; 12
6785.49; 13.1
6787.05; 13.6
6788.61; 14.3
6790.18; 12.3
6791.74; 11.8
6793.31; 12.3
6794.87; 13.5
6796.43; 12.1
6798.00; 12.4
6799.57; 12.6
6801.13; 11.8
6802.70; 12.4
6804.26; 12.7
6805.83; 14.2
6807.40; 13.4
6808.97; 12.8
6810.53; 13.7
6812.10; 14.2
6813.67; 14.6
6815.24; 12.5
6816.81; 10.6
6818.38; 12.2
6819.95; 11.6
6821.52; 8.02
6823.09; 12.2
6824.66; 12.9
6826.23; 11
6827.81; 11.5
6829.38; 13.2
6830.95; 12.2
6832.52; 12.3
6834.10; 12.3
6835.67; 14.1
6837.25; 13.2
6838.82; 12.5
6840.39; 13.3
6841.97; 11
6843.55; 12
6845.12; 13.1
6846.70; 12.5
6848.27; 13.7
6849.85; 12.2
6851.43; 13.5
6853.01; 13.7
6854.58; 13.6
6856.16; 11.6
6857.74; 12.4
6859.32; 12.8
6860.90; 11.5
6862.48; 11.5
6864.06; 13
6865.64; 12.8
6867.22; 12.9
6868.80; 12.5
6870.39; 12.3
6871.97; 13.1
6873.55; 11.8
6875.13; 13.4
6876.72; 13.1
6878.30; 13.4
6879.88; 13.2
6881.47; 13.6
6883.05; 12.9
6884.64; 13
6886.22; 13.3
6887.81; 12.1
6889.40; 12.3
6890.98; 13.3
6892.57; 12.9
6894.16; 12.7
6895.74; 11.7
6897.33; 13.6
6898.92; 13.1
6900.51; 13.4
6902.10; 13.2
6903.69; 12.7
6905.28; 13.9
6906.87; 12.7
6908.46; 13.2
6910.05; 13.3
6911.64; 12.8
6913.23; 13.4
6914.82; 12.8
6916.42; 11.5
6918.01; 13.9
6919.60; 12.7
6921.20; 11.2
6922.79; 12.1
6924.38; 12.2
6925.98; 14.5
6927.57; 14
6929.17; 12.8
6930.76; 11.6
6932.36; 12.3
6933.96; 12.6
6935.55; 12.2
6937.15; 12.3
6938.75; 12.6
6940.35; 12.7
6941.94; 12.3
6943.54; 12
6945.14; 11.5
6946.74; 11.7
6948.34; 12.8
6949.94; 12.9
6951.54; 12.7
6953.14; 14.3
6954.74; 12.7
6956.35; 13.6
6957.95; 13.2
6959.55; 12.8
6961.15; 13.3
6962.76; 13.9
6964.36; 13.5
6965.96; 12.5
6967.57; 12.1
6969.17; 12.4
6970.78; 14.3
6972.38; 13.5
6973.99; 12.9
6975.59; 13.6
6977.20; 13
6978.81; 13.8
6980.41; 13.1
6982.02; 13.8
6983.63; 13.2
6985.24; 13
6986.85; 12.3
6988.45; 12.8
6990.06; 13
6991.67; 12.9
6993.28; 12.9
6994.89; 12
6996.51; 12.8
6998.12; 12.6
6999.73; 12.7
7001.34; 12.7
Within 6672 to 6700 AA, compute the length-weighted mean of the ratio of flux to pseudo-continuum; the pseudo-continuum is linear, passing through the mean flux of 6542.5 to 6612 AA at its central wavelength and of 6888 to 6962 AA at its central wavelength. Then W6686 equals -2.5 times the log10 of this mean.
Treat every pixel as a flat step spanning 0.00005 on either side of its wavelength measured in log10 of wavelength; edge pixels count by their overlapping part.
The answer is 0.424 mag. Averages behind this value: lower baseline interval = 22.2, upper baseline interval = 12.8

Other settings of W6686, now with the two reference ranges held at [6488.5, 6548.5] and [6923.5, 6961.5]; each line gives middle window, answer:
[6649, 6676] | 0.03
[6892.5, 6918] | -0.01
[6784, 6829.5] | 0.04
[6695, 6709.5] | 0.02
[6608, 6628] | 0.05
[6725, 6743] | -0.14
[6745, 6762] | 0.06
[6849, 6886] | 0.01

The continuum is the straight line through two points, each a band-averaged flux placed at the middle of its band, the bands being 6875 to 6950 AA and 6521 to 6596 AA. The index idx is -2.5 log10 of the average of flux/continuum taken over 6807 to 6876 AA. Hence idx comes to 0.16 mag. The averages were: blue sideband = 21.6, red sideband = 12.8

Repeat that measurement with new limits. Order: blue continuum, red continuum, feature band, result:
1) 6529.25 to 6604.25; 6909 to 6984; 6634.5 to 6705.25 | 0.43 mag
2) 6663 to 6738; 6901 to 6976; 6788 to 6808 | 0.07 mag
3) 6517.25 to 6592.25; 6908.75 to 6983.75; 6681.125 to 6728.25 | 0.29 mag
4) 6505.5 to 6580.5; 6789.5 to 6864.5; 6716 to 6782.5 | 0.05 mag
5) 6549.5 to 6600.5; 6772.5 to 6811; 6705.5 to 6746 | 0.10 mag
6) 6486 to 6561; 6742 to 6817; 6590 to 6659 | 0.08 mag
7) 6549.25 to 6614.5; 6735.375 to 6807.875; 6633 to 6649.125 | 0.43 mag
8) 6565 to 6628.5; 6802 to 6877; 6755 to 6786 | 0.10 mag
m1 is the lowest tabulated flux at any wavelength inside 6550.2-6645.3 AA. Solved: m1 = 11.5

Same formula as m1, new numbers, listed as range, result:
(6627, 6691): 11.6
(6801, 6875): 8.02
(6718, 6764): 11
